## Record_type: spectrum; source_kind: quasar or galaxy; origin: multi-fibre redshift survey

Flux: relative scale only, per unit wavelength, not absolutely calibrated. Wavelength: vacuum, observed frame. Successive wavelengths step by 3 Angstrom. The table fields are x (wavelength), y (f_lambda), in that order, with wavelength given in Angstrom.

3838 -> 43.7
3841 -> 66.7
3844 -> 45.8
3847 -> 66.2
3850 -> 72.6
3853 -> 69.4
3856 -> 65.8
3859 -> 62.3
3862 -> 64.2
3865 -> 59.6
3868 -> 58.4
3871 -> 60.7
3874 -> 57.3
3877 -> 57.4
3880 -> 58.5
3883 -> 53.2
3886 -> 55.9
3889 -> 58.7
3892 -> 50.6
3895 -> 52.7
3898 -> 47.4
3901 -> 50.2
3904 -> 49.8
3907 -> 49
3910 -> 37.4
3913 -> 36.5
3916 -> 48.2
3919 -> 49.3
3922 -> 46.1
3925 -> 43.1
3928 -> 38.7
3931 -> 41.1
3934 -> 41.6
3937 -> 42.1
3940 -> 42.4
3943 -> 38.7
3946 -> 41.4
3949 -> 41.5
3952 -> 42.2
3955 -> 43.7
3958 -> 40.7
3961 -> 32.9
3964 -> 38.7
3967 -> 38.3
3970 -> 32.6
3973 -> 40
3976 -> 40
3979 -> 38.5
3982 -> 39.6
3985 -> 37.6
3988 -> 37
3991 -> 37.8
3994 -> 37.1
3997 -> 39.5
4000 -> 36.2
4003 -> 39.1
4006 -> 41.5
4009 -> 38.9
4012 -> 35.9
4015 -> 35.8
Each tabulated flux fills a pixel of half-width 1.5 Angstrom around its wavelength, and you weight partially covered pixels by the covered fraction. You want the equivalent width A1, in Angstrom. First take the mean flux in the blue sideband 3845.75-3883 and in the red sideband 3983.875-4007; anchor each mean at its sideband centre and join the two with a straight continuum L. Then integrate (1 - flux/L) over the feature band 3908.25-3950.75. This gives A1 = 6.9 Angstrom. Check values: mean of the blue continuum 62.3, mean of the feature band 42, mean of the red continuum 38.2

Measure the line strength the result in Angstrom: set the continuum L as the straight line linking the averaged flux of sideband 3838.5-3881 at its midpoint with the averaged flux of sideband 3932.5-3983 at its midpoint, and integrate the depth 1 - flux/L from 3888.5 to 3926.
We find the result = 2.6 Angstrom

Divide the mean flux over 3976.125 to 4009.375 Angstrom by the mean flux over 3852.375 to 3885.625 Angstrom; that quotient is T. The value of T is 0.6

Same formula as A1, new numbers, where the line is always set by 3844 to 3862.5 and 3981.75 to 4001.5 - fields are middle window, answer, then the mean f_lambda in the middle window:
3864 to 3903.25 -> 2.61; 55.3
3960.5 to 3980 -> 2.06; 37.5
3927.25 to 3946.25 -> 3.00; 40.9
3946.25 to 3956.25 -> 0.75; 42.3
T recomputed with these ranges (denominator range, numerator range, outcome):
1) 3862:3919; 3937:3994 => 0.74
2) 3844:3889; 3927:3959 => 0.68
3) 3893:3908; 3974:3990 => 0.77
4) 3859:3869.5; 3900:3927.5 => 0.74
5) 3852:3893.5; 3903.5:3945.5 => 0.72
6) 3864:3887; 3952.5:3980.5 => 0.67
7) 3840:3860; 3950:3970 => 0.61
